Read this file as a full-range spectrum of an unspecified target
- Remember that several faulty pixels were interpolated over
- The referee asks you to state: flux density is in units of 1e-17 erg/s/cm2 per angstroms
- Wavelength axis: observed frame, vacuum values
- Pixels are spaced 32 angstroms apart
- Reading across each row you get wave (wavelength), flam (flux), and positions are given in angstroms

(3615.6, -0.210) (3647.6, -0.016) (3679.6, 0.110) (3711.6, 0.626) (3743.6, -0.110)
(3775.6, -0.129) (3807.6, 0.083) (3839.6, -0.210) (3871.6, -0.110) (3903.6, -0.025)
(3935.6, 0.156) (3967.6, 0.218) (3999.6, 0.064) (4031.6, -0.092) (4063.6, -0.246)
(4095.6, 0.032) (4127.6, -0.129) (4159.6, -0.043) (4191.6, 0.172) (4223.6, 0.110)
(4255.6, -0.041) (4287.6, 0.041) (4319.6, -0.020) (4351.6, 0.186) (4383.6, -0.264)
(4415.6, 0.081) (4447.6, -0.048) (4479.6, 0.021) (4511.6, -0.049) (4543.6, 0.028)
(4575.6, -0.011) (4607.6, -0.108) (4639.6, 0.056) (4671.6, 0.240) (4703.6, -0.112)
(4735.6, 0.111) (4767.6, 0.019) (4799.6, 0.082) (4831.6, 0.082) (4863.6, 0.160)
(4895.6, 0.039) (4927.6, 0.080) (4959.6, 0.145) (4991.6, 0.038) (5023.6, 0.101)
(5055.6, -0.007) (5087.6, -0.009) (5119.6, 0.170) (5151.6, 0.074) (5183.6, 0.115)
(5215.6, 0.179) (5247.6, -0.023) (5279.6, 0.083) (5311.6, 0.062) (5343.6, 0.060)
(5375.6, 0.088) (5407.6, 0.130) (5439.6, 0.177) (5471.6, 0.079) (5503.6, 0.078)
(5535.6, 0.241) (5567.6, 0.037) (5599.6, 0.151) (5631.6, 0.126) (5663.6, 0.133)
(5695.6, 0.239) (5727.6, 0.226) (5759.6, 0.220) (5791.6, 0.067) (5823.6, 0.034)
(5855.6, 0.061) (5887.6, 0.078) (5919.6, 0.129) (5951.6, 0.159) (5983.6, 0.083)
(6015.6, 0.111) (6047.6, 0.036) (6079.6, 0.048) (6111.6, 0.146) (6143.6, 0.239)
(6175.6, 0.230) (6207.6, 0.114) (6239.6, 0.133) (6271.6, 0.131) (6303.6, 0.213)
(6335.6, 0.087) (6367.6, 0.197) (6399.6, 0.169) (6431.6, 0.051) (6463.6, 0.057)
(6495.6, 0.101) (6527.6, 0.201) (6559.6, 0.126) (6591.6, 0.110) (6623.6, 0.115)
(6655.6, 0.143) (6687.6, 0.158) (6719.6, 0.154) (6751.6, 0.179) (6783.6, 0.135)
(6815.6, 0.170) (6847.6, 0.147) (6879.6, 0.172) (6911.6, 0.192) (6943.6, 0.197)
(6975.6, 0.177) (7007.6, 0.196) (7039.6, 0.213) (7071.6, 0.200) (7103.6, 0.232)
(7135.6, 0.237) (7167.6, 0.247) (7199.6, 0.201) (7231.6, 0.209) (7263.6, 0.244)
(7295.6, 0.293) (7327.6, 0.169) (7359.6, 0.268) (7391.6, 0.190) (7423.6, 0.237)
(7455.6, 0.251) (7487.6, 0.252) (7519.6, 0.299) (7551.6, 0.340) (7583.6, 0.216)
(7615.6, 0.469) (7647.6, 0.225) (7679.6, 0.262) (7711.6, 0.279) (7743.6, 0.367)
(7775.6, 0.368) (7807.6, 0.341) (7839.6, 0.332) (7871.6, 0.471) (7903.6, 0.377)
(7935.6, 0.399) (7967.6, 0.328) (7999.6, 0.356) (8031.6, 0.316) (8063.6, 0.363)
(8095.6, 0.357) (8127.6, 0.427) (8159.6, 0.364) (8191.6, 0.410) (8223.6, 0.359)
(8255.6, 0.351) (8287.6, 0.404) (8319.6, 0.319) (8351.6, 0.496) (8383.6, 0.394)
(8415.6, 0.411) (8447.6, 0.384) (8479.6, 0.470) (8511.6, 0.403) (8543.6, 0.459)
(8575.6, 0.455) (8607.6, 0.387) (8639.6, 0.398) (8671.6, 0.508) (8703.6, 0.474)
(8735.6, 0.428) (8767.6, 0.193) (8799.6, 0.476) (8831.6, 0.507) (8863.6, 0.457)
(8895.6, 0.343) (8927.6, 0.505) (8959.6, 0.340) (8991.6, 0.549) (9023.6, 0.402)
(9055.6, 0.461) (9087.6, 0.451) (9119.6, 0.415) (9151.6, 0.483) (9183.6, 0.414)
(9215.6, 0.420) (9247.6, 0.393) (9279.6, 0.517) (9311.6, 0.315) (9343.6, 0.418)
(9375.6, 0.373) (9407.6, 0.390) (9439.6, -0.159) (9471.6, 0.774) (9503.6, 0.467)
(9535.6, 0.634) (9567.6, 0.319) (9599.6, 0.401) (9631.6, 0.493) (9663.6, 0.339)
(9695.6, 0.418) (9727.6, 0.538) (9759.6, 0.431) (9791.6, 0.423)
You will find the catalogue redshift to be 0.929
